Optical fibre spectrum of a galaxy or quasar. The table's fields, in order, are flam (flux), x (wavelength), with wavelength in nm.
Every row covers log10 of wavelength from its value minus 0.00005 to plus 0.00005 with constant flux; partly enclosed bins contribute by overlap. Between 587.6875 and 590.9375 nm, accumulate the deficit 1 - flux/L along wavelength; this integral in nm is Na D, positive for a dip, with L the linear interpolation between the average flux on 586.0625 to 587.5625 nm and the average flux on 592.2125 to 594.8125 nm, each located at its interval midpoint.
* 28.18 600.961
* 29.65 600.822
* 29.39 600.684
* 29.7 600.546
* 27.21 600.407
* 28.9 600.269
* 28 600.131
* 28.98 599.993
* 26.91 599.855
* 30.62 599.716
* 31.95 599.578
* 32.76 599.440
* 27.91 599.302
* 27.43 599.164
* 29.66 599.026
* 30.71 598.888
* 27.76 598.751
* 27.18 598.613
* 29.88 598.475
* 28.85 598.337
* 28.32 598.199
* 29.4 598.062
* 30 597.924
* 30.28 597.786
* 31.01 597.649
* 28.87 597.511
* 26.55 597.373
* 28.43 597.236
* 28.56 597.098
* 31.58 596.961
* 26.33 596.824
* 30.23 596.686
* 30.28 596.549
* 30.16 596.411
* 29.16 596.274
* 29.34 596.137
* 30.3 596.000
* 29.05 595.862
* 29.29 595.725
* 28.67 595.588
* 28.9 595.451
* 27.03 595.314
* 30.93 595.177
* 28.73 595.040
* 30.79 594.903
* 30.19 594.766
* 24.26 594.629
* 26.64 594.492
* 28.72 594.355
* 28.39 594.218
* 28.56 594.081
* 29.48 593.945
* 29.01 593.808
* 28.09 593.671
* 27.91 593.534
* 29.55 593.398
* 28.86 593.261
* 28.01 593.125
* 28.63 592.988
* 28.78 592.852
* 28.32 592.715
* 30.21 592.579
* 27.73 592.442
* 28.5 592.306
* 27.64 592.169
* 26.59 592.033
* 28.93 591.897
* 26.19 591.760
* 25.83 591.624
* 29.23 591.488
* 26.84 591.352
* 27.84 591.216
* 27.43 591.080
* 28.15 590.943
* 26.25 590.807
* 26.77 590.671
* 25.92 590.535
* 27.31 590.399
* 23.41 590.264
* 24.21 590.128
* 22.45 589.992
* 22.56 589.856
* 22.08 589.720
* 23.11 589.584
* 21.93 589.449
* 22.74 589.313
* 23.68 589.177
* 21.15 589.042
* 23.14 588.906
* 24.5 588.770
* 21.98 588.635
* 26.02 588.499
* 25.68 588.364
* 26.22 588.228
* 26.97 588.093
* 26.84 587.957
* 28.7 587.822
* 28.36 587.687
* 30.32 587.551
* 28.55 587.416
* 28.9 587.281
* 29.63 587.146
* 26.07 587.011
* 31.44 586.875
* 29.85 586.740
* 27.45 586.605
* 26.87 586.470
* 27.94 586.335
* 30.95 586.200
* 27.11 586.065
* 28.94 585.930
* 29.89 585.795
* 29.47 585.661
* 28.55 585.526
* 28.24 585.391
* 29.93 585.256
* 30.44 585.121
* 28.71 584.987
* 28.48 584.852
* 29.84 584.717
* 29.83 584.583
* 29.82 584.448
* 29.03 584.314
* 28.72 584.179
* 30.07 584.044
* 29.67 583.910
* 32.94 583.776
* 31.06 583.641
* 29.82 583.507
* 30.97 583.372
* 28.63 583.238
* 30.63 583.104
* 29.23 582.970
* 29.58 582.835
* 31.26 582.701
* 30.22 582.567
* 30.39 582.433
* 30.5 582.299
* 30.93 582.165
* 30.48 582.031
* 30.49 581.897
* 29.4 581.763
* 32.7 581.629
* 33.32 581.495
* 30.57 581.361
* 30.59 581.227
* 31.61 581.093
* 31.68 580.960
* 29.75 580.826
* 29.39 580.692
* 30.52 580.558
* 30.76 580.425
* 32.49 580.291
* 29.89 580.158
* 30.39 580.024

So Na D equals 0.45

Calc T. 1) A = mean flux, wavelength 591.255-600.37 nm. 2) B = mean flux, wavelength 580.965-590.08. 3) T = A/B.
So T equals 1.02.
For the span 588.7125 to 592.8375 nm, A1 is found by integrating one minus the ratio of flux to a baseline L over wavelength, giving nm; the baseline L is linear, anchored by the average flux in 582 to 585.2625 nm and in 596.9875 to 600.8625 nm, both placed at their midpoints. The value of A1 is 0.54 nm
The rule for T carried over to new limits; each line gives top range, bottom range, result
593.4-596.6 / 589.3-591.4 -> 1.16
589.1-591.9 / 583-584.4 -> 0.84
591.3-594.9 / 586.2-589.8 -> 1.07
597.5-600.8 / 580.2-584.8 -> 0.96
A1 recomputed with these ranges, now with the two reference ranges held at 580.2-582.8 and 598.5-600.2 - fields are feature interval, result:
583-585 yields 0.048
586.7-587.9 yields 0.050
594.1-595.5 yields 0.055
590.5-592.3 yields 0.160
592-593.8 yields 0.082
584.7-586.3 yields 0.070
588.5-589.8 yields 0.314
